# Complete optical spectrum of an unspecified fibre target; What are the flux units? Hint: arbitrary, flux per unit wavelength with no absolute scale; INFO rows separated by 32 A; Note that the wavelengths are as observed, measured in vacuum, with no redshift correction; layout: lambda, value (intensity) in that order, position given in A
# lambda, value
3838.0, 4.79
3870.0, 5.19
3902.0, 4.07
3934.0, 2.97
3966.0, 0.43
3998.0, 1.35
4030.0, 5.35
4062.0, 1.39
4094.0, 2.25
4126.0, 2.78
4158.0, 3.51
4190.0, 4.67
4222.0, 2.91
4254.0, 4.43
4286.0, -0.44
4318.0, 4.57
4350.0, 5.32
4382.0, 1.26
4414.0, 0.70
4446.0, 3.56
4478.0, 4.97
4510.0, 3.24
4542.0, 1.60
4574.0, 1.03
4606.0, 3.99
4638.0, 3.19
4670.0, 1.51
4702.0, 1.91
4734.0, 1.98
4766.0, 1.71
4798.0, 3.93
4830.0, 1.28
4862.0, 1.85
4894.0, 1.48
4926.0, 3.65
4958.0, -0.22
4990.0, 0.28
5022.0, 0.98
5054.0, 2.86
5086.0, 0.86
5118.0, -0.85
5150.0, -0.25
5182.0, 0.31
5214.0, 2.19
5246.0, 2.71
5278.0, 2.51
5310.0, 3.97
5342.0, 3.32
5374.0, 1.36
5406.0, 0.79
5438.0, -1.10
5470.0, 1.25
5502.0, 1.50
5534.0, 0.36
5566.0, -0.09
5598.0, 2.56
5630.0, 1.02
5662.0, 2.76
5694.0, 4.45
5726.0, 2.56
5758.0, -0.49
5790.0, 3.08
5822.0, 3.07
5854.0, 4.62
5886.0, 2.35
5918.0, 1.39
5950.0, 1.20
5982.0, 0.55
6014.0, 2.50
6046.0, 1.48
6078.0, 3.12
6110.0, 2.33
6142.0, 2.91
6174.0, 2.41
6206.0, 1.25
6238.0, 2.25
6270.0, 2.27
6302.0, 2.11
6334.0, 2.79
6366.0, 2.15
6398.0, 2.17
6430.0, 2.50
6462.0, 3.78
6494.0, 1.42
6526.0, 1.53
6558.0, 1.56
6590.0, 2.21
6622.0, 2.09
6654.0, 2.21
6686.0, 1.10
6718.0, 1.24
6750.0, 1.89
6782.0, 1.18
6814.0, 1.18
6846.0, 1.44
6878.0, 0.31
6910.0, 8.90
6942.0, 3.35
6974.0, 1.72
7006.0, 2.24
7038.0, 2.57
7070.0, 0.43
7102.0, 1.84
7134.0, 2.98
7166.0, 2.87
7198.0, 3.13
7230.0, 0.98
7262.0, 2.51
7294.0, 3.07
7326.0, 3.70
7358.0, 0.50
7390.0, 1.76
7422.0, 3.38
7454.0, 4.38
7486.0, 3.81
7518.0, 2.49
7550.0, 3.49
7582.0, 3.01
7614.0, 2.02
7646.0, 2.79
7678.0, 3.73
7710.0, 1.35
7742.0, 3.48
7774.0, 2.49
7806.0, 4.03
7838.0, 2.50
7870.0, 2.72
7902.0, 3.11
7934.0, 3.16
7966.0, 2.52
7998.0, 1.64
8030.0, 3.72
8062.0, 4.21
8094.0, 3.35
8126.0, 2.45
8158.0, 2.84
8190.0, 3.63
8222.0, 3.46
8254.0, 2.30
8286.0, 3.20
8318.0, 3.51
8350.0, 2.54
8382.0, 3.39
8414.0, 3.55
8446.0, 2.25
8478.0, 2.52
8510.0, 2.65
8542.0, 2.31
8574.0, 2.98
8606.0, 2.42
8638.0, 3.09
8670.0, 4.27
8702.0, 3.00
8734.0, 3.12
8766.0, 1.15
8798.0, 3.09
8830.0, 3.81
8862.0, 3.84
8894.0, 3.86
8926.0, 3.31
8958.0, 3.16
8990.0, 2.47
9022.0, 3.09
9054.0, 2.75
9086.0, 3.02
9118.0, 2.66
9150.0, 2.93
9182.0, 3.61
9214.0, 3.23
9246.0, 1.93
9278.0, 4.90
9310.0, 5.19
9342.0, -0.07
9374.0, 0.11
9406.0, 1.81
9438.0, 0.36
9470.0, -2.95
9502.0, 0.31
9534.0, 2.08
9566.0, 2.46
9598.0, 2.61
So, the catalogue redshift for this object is 0.85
